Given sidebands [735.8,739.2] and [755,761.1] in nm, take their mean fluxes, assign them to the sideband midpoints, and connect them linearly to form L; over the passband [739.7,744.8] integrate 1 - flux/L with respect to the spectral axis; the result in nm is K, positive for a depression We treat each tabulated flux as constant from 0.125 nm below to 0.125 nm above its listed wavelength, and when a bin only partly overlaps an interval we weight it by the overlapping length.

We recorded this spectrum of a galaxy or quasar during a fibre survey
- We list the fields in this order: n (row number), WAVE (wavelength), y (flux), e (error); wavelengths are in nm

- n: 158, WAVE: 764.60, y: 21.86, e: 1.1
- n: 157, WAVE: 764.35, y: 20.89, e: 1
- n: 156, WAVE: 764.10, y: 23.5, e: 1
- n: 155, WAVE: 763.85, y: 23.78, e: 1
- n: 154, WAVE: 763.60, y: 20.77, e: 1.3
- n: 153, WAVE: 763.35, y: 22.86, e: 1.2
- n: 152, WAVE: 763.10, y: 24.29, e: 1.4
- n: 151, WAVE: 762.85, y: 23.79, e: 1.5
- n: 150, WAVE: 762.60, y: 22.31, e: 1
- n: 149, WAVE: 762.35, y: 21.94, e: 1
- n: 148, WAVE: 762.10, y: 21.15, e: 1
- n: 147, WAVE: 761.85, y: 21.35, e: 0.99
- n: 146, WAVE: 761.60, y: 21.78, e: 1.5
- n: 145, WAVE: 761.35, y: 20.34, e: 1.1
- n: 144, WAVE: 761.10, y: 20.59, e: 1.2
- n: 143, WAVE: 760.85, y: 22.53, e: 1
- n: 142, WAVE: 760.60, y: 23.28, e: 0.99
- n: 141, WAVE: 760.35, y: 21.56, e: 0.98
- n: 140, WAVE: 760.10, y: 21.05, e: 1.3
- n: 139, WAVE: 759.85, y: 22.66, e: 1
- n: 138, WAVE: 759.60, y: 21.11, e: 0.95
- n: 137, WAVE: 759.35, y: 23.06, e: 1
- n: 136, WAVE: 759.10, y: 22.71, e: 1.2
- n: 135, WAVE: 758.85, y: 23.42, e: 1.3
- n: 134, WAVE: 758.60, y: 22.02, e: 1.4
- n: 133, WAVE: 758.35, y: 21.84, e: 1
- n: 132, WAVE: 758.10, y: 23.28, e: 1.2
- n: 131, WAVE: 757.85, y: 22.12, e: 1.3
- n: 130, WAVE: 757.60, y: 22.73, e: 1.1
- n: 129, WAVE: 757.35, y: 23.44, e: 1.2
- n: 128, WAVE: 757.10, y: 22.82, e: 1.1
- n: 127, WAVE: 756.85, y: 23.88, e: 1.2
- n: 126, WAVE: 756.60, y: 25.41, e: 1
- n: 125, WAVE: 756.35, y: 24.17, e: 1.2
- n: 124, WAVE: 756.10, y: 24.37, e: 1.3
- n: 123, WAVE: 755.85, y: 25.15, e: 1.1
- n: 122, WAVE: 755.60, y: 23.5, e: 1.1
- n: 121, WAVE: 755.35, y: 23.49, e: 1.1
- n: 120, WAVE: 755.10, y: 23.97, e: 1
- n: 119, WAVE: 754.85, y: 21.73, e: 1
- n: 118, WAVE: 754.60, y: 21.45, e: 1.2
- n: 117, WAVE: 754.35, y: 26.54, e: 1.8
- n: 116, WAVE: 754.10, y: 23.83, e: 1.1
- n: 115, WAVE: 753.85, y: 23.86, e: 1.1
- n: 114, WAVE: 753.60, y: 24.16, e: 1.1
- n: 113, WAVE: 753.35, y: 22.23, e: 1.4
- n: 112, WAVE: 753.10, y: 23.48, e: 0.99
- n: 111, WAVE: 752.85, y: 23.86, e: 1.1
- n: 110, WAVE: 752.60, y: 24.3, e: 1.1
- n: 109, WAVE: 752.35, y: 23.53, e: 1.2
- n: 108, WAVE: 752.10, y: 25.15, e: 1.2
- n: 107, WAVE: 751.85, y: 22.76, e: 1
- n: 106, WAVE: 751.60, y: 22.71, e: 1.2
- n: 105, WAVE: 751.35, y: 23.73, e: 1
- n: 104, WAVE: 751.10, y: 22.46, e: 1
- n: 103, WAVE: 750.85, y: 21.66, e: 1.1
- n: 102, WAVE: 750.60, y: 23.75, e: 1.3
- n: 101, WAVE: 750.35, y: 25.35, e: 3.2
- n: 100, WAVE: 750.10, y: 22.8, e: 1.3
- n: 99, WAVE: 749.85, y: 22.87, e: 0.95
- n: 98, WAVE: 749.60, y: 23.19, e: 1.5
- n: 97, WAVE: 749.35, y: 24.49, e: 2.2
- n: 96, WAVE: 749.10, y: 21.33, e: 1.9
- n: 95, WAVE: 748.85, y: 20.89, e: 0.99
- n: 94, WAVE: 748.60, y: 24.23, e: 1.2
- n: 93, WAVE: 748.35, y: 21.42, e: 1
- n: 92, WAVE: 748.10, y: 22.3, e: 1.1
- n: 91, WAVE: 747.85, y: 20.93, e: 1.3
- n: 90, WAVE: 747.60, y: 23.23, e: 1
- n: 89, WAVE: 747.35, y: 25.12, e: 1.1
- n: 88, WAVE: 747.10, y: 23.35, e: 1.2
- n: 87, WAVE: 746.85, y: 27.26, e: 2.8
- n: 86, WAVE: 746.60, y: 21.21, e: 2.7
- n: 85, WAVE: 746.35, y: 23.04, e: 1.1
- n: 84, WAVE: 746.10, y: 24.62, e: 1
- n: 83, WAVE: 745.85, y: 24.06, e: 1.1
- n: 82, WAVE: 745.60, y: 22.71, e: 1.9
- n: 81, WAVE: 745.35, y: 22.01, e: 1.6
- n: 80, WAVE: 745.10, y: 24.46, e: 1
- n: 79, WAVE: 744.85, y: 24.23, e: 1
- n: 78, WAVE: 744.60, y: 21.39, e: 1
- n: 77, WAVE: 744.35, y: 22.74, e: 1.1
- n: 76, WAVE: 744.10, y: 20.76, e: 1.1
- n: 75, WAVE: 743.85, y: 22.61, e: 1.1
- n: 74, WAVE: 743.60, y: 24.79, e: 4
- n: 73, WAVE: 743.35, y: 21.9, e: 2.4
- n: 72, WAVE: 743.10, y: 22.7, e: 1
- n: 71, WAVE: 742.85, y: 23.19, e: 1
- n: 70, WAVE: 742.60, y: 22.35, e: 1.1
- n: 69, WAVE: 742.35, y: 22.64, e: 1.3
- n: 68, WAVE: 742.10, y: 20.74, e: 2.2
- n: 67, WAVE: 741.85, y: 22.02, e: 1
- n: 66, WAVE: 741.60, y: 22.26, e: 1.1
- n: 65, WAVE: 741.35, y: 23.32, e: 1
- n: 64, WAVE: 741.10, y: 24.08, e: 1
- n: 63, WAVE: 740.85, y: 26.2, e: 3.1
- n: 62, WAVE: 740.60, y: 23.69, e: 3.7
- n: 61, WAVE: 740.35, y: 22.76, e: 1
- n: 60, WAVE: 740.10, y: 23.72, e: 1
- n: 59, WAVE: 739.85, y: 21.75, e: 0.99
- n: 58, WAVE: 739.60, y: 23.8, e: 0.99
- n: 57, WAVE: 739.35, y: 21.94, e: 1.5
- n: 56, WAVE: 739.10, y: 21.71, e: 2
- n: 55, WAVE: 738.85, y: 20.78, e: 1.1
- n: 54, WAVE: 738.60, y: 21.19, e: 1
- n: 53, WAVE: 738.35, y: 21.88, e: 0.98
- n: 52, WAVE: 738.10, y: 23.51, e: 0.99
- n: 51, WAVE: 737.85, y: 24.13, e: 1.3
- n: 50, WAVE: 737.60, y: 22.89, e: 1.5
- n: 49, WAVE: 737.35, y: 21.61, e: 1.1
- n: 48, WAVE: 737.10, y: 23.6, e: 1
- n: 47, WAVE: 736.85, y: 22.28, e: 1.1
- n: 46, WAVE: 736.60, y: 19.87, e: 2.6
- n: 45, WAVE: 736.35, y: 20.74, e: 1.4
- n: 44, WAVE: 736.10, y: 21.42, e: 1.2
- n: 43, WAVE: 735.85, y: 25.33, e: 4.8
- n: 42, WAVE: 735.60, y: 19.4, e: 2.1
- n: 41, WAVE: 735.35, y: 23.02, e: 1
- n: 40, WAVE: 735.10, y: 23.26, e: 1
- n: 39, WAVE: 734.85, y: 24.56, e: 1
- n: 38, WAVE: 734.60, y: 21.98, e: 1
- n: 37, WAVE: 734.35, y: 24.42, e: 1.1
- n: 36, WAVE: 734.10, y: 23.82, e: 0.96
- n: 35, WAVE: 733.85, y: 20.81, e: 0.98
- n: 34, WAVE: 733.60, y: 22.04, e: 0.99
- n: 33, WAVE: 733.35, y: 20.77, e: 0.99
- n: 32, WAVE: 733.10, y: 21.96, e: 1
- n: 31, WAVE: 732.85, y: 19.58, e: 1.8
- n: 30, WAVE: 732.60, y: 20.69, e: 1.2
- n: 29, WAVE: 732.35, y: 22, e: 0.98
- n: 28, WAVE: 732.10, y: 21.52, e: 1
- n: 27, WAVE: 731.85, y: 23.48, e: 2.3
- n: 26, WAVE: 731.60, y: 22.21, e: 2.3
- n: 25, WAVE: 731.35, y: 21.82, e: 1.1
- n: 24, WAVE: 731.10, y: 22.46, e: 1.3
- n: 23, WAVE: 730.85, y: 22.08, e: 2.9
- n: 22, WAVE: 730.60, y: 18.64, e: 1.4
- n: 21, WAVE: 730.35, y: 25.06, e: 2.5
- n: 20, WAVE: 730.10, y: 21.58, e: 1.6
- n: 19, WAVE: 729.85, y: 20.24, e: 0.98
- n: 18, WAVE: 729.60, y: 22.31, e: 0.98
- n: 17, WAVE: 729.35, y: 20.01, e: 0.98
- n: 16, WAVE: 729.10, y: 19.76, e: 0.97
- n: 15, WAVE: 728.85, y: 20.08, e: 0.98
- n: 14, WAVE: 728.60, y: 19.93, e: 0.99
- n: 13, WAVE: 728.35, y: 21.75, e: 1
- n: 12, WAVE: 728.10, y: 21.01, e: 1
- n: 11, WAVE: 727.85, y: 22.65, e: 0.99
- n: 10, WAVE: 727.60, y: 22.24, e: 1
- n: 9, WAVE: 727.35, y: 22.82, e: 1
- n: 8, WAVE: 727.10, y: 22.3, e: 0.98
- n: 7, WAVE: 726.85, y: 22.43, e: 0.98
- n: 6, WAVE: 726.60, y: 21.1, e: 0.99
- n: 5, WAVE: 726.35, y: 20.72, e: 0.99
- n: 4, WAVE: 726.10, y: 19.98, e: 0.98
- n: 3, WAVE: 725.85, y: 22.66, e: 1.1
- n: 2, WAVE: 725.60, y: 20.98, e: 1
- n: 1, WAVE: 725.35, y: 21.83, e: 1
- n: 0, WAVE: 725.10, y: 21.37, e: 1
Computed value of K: -0.11 nm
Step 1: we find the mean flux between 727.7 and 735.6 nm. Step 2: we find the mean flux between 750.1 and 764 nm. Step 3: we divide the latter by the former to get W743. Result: 1.1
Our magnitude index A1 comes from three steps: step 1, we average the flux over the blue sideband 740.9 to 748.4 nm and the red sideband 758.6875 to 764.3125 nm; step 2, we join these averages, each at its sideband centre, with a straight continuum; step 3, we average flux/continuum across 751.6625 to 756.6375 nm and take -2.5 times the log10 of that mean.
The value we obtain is -0.06 mag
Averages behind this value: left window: 23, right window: 22.2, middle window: 23.8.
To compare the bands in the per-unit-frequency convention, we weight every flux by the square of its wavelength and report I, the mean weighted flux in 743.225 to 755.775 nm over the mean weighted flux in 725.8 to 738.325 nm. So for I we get 1.11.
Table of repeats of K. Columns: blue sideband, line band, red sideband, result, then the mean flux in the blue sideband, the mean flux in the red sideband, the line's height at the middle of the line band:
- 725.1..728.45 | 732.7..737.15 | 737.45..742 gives 0.06 nm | 21.7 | 22.8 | 22.4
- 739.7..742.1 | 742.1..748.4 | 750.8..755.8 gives 0.08 nm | 23.2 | 23.5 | 23.3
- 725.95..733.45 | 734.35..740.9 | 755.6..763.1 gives -0.24 nm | 21.4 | 22.7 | 21.8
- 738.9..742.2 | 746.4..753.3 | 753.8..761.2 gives -0.07 nm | 22.9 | 23.1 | 23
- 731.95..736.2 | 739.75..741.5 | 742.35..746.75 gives -0.08 nm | 22.2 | 22.9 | 22.6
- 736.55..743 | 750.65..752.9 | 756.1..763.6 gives -0.08 nm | 22.6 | 22.5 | 22.6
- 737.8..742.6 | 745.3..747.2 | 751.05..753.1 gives -0.04 nm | 22.7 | 23.6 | 23.2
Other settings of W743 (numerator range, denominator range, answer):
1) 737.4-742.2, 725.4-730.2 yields 1.07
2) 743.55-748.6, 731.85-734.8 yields 1.05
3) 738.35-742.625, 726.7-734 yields 1.05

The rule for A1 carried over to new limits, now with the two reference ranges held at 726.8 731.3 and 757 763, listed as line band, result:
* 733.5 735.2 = -0.07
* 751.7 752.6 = -0.09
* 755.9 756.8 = -0.12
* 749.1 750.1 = -0.06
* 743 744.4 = -0.04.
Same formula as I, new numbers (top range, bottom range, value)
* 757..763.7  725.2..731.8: 1.13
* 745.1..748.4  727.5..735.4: 1.11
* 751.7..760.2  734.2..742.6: 1.08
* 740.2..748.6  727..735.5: 1.09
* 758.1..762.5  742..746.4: 1.00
